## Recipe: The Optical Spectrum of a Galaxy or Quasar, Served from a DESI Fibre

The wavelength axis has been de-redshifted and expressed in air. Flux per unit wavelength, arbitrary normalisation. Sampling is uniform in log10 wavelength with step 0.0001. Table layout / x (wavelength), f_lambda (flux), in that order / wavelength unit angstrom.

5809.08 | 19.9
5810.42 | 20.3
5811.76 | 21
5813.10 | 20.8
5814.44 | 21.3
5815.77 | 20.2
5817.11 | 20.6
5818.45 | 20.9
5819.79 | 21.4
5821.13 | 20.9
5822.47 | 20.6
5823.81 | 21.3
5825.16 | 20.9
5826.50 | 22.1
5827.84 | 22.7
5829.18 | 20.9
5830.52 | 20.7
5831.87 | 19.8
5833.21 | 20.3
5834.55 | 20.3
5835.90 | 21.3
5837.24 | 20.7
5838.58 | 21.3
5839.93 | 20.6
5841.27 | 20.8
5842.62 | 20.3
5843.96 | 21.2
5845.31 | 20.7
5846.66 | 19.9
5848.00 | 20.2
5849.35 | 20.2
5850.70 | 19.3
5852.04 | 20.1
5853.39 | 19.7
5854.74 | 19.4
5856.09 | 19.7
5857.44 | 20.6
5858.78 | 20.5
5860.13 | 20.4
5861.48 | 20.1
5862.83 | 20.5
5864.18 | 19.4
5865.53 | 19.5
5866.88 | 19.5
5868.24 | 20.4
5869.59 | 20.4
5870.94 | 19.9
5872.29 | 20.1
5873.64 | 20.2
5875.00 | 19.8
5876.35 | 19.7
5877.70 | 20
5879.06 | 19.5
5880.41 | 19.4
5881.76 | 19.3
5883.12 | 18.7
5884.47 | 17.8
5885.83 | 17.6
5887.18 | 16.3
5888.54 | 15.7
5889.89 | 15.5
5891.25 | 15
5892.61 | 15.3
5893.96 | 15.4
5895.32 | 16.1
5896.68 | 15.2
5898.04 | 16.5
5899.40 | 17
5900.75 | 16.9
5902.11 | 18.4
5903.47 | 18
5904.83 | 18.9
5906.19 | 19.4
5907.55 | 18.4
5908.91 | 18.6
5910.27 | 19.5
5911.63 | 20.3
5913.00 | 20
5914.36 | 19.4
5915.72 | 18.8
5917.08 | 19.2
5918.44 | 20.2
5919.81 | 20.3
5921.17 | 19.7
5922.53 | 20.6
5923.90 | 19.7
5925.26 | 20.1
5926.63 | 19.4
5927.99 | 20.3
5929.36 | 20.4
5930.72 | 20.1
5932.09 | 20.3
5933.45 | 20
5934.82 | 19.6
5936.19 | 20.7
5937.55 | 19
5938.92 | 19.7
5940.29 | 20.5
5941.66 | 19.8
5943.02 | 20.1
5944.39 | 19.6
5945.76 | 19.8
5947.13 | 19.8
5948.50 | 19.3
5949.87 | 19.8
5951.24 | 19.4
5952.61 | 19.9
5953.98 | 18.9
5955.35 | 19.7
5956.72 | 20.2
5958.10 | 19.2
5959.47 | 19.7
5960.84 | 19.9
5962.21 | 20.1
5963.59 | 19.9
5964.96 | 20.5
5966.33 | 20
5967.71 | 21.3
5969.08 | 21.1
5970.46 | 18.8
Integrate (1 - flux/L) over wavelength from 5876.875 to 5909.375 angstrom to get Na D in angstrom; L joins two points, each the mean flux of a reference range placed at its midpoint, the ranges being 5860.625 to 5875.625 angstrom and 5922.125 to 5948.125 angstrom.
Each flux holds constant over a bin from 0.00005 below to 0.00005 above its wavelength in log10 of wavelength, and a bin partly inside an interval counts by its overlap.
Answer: 4.1 angstrom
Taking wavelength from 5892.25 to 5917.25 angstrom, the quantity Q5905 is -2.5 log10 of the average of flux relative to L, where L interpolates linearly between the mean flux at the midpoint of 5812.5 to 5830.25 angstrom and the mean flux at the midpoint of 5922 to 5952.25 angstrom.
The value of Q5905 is 0.13 mag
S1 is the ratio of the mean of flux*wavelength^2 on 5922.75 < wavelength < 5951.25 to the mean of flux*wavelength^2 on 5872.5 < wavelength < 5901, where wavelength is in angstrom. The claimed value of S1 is 1.16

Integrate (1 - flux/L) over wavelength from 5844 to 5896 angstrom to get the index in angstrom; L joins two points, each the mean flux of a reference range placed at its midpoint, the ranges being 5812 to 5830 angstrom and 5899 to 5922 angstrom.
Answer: 2.56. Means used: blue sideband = 21.1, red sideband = 19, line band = 19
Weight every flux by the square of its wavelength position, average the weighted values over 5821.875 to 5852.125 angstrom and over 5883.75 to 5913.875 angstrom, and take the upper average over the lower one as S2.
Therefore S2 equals 0.86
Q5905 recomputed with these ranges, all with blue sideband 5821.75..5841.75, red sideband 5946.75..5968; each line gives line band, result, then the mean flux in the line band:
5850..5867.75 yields 0.04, 19.9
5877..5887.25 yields 0.10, 18.7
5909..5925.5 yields 0.02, 19.8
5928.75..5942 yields 0.00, 20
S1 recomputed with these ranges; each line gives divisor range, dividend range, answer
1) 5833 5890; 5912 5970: 1.04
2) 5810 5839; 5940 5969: 0.99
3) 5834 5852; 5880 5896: 0.83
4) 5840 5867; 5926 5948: 1.02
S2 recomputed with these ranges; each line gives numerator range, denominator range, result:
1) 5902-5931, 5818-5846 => 0.96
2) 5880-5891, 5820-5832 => 0.84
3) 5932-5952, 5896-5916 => 1.09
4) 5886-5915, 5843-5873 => 0.88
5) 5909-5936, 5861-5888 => 1.04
